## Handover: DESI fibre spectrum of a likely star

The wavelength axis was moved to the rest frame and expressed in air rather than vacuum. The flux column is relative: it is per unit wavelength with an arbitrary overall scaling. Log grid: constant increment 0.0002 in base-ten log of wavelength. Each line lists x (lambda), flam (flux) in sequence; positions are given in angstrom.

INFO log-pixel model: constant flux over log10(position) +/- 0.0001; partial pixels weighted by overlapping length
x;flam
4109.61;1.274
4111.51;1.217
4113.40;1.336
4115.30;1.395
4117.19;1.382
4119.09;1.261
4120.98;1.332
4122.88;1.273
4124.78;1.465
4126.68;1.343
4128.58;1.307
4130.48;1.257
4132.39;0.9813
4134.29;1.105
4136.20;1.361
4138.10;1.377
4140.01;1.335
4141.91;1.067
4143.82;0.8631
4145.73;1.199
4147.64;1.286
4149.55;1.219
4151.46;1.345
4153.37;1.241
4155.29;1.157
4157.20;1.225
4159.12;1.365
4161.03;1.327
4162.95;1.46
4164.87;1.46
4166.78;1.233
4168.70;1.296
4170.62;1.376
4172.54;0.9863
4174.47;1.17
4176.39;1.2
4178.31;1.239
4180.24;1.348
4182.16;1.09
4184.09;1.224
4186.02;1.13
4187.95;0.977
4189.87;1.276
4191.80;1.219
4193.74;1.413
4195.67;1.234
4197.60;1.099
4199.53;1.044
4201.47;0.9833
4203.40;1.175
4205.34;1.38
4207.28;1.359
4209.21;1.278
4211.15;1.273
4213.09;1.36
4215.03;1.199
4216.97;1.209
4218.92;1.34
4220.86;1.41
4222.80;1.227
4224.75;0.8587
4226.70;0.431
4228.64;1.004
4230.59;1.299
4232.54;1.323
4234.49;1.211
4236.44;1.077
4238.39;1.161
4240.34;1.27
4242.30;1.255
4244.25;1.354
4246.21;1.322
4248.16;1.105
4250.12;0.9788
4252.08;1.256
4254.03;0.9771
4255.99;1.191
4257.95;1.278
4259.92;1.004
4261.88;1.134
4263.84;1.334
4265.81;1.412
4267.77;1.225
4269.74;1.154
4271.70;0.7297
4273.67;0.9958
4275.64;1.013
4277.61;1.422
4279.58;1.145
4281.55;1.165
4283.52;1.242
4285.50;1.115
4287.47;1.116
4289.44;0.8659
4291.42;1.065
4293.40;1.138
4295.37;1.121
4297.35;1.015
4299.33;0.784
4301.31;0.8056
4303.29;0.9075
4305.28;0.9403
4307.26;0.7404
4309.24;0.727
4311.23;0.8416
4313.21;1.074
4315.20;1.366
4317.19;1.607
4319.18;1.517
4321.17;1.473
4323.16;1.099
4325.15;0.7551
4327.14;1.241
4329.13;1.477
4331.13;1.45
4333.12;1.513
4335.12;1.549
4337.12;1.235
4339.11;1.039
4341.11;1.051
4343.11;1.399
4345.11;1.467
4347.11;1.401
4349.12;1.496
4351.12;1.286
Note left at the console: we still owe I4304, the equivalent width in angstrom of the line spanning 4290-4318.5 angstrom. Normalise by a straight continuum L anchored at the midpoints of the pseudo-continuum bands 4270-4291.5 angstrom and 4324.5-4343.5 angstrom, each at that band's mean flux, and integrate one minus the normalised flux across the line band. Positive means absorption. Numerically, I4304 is 3.8 angstrom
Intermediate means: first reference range 1.08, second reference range 1.28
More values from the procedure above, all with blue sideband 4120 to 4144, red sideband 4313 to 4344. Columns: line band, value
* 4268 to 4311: 9.5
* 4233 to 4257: 1.9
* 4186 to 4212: 1.3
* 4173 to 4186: 0.7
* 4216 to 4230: 2.2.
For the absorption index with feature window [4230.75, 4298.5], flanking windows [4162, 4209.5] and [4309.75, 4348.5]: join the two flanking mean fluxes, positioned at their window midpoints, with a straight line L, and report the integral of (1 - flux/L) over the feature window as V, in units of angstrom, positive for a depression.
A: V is 5.7 angstrom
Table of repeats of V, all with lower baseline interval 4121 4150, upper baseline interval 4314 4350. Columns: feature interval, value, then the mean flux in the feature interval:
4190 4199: 0.2 angstrom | 1.23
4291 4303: 3.1 angstrom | 0.98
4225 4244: 2.5 angstrom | 1.11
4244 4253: 0.7 angstrom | 1.19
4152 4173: -0.8 angstrom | 1.29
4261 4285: 2.6 angstrom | 1.16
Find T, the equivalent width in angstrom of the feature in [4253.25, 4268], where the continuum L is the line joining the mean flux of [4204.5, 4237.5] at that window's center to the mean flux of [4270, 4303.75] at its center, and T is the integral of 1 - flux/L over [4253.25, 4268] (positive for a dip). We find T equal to -1.3 angstrom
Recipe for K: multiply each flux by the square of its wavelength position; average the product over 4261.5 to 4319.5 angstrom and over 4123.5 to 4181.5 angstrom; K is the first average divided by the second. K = 0.92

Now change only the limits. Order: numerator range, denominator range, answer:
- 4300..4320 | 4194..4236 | 0.93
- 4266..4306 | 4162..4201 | 0.91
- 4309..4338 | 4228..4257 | 1.12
